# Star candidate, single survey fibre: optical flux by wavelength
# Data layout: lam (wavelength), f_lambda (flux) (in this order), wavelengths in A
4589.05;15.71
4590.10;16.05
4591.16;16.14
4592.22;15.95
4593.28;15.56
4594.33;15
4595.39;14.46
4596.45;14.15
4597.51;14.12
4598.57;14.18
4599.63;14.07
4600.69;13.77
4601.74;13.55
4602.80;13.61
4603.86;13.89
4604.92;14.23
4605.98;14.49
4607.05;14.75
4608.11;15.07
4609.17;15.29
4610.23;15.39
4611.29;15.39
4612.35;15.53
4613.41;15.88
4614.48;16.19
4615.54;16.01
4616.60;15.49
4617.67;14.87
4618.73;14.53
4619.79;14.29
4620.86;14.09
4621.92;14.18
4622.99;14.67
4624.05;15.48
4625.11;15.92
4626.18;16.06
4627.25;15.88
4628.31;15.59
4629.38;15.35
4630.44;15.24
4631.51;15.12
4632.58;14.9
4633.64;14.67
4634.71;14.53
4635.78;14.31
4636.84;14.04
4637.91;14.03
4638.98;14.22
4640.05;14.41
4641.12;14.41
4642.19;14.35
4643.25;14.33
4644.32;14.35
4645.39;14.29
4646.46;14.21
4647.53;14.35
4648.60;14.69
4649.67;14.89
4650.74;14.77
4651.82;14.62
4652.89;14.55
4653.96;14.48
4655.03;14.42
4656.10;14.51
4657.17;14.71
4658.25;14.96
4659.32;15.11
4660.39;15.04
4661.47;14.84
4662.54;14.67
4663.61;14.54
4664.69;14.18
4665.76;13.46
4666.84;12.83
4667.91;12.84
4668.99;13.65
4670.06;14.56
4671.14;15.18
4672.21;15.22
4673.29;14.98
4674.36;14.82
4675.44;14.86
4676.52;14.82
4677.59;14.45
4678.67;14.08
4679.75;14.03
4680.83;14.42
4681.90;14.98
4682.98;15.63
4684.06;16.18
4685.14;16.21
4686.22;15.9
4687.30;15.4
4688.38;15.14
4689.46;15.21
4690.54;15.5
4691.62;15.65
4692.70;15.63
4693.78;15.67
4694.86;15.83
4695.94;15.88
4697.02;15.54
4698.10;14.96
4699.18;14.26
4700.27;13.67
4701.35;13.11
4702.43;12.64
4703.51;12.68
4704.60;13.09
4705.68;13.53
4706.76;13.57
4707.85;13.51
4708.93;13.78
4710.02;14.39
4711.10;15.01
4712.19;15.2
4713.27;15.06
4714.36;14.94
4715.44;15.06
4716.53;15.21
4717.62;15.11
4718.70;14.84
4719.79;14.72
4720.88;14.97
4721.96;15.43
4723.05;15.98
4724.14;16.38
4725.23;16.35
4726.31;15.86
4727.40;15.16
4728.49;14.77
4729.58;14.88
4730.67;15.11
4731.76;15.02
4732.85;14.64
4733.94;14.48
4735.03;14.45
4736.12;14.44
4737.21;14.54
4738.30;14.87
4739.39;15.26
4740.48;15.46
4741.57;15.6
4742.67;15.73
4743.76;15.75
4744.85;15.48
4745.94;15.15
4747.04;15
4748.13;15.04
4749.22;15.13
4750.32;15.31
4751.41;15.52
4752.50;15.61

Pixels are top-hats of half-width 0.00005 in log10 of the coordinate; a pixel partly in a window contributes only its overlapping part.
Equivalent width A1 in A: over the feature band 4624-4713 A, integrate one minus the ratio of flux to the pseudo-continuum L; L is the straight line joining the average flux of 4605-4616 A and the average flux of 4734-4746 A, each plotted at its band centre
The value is 3.5 A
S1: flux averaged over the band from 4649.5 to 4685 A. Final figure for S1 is 14.6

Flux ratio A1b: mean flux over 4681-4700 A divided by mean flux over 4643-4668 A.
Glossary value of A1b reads 1.1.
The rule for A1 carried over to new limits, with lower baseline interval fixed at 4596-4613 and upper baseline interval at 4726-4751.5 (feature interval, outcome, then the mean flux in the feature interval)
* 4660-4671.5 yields 0.5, 14.1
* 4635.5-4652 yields 0.3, 14.4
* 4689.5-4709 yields 0.7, 14.4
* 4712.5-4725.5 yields -0.3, 15.3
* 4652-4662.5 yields 0.0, 14.7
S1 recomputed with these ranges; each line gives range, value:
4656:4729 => 14.8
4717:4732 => 15.3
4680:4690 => 15.4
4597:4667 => 14.7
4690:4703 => 14.9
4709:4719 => 14.9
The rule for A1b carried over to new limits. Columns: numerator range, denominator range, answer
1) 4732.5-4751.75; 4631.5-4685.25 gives 1.04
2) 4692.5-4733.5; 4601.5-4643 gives 0.99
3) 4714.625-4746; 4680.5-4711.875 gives 1.03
